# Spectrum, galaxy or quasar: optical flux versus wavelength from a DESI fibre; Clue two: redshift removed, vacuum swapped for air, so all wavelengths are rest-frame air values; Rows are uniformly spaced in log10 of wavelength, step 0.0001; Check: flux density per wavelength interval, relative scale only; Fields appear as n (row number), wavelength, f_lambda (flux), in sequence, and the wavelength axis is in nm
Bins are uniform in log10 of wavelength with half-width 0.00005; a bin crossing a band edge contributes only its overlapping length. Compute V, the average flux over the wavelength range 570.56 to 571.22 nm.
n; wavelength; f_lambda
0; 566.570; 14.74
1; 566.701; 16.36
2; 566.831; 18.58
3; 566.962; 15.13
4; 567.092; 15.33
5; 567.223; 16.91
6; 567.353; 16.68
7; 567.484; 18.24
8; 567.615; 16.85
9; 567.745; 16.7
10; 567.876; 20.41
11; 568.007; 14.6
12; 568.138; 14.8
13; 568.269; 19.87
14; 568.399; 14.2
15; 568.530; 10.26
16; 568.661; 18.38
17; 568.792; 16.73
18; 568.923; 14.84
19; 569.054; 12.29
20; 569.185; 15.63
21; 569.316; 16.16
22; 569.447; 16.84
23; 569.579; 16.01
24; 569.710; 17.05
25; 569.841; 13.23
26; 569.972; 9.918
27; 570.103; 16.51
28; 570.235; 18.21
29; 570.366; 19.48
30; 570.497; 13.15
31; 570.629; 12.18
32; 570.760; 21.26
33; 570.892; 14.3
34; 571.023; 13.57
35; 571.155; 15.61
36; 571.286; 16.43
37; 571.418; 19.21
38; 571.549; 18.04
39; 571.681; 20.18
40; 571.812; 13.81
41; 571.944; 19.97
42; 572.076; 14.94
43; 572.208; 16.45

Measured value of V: 15.4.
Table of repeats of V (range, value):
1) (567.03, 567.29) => 16.1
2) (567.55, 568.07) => 17.2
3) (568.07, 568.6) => 14.8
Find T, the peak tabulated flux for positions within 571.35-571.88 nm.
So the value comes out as 20.18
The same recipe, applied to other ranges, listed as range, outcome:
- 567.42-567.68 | 18.24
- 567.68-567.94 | 20.41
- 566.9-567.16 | 15.33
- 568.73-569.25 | 16.73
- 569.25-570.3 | 18.21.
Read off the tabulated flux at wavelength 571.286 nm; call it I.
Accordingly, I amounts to 16.43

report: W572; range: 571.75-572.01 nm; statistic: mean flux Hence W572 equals 16.9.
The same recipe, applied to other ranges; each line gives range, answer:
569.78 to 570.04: 11.6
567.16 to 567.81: 17.1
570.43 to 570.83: 15.5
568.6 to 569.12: 15.5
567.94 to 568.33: 16.4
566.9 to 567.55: 16.5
